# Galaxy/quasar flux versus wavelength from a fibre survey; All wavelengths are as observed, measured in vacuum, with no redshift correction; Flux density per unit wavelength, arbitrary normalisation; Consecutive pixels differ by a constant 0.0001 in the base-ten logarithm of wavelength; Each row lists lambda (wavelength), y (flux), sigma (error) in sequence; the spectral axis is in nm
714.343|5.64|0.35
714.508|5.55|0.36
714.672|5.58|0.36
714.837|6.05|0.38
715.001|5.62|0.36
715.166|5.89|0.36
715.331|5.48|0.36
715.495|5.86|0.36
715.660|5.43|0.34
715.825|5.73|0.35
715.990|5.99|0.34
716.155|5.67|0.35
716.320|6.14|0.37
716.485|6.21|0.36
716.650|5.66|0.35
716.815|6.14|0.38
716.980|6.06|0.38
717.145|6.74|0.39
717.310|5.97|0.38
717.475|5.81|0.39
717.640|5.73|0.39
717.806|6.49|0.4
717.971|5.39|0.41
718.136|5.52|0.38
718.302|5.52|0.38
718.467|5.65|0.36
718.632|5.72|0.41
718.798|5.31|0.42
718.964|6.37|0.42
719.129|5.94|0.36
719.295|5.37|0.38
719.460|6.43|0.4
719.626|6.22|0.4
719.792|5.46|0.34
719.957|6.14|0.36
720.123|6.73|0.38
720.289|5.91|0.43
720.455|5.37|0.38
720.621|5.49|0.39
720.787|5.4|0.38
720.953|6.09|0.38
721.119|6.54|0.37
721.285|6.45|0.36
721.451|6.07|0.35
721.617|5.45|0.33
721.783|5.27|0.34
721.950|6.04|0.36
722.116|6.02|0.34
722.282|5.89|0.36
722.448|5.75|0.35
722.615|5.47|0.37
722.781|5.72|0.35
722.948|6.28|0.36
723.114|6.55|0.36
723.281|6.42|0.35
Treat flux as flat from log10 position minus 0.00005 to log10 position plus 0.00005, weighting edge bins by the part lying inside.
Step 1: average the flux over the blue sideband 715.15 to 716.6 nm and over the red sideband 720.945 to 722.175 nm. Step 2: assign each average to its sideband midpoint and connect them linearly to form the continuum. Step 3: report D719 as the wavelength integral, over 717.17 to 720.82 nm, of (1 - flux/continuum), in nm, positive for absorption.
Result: 0.04 nm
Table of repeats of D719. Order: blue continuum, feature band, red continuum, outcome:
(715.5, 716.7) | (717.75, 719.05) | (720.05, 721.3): 0.04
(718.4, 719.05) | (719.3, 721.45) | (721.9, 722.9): -0.08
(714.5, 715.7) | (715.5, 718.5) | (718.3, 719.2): -0.08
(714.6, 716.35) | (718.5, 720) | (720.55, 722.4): -0.01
